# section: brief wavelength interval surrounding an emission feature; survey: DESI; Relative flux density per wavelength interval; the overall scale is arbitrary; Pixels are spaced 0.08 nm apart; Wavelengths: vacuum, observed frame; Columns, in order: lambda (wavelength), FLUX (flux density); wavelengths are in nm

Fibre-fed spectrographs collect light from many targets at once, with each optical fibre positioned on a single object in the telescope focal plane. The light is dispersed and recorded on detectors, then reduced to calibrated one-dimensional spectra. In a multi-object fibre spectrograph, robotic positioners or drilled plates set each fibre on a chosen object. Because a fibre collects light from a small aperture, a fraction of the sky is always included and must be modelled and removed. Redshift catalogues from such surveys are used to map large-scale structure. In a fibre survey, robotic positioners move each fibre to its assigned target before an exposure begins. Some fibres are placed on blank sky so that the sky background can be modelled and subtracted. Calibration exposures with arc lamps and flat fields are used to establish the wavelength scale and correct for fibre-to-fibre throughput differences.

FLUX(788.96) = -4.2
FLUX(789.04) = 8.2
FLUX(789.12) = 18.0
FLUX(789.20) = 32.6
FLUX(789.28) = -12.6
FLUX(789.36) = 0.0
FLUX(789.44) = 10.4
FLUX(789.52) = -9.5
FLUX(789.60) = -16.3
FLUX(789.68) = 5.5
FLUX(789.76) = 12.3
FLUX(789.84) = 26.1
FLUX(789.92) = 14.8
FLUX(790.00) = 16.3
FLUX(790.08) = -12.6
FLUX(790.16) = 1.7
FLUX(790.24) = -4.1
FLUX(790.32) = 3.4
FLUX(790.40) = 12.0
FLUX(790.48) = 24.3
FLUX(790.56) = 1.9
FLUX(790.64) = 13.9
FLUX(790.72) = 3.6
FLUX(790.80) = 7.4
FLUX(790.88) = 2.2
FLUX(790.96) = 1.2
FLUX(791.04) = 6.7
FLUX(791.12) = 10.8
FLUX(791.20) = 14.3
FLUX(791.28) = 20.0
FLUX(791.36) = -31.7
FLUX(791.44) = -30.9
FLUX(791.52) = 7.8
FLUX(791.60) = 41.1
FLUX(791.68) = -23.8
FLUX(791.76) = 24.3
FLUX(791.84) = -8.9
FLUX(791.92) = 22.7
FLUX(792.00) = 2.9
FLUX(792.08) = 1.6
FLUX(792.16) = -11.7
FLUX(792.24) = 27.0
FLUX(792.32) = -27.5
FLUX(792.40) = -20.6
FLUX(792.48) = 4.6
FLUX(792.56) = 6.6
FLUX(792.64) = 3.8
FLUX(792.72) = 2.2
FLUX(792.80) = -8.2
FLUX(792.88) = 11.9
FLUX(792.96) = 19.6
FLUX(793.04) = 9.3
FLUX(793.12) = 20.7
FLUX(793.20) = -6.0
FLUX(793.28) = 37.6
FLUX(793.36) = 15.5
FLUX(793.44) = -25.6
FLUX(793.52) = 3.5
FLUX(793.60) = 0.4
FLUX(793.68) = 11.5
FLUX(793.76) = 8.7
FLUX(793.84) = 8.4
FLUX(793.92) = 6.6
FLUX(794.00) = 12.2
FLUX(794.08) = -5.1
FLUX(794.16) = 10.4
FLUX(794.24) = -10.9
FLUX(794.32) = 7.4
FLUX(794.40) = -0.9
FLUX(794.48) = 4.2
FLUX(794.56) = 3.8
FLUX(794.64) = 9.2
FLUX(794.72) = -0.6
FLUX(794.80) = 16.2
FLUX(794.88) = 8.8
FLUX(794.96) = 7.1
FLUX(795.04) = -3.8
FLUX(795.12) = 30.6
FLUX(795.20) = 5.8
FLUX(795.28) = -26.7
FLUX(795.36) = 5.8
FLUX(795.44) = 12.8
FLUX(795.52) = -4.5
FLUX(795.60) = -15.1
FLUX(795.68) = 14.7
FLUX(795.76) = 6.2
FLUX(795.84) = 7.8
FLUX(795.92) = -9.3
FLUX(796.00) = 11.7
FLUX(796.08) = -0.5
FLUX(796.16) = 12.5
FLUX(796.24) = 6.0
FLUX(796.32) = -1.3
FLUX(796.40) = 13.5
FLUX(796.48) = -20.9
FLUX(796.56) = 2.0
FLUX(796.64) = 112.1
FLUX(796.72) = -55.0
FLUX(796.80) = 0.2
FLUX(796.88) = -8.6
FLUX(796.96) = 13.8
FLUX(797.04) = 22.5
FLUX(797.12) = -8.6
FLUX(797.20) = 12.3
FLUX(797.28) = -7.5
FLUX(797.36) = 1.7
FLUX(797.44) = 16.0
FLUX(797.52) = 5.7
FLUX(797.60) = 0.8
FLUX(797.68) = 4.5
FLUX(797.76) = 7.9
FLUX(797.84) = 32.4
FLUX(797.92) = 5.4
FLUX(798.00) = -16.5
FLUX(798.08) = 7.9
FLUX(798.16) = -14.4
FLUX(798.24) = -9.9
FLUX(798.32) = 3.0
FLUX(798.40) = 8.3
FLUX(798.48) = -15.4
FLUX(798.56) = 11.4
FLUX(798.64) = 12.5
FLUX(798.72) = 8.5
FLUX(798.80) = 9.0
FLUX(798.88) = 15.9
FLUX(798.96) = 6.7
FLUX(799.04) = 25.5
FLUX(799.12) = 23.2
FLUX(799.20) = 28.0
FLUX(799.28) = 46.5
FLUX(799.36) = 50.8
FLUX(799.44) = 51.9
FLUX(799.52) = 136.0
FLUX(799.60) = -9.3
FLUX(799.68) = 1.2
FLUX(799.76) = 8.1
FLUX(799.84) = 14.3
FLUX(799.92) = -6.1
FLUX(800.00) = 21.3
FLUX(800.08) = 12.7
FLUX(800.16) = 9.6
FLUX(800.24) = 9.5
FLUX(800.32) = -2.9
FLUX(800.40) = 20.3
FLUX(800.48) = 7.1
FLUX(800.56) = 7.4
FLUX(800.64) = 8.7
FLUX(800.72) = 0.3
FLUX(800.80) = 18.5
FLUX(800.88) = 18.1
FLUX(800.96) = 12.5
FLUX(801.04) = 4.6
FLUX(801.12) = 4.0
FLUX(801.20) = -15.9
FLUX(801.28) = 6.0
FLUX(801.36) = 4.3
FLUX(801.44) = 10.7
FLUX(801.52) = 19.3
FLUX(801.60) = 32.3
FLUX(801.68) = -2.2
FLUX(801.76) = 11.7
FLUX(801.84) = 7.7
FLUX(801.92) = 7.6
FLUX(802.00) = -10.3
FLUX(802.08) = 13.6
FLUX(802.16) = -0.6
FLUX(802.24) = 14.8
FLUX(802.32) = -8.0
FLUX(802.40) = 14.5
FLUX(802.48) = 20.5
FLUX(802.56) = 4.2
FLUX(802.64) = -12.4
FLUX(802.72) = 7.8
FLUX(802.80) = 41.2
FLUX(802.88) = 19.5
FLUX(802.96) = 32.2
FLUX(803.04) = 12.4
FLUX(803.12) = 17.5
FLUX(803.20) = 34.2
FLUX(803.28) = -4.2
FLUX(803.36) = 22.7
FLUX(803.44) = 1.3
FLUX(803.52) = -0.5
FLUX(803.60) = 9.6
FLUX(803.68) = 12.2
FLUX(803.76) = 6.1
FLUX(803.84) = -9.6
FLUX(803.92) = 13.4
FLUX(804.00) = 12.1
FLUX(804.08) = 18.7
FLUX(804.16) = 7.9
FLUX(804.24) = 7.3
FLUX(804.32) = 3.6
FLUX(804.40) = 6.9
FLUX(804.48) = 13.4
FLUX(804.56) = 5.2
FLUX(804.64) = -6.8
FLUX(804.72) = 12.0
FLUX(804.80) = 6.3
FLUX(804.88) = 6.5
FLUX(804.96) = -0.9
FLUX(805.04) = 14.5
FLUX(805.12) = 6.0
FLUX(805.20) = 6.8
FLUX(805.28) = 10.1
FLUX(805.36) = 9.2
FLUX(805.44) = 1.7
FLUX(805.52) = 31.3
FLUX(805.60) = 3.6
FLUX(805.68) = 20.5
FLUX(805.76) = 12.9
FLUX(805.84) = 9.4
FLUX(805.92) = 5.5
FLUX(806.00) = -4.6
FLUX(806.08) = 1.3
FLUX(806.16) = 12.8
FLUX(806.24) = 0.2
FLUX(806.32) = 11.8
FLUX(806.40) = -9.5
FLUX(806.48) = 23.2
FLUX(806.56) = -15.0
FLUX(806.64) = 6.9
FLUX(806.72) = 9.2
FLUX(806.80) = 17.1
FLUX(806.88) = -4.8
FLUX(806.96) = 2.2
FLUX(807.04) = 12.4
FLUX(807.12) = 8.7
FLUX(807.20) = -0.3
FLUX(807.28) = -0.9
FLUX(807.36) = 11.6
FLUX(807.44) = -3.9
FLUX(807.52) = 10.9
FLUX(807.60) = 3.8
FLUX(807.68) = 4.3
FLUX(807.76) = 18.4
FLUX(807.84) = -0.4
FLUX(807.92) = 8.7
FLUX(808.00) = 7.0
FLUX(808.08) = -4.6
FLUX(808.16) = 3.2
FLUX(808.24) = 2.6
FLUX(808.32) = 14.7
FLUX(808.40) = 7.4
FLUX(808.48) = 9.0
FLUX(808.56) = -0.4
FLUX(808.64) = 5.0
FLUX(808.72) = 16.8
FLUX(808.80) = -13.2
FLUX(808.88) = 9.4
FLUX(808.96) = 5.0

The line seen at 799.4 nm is H-beta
